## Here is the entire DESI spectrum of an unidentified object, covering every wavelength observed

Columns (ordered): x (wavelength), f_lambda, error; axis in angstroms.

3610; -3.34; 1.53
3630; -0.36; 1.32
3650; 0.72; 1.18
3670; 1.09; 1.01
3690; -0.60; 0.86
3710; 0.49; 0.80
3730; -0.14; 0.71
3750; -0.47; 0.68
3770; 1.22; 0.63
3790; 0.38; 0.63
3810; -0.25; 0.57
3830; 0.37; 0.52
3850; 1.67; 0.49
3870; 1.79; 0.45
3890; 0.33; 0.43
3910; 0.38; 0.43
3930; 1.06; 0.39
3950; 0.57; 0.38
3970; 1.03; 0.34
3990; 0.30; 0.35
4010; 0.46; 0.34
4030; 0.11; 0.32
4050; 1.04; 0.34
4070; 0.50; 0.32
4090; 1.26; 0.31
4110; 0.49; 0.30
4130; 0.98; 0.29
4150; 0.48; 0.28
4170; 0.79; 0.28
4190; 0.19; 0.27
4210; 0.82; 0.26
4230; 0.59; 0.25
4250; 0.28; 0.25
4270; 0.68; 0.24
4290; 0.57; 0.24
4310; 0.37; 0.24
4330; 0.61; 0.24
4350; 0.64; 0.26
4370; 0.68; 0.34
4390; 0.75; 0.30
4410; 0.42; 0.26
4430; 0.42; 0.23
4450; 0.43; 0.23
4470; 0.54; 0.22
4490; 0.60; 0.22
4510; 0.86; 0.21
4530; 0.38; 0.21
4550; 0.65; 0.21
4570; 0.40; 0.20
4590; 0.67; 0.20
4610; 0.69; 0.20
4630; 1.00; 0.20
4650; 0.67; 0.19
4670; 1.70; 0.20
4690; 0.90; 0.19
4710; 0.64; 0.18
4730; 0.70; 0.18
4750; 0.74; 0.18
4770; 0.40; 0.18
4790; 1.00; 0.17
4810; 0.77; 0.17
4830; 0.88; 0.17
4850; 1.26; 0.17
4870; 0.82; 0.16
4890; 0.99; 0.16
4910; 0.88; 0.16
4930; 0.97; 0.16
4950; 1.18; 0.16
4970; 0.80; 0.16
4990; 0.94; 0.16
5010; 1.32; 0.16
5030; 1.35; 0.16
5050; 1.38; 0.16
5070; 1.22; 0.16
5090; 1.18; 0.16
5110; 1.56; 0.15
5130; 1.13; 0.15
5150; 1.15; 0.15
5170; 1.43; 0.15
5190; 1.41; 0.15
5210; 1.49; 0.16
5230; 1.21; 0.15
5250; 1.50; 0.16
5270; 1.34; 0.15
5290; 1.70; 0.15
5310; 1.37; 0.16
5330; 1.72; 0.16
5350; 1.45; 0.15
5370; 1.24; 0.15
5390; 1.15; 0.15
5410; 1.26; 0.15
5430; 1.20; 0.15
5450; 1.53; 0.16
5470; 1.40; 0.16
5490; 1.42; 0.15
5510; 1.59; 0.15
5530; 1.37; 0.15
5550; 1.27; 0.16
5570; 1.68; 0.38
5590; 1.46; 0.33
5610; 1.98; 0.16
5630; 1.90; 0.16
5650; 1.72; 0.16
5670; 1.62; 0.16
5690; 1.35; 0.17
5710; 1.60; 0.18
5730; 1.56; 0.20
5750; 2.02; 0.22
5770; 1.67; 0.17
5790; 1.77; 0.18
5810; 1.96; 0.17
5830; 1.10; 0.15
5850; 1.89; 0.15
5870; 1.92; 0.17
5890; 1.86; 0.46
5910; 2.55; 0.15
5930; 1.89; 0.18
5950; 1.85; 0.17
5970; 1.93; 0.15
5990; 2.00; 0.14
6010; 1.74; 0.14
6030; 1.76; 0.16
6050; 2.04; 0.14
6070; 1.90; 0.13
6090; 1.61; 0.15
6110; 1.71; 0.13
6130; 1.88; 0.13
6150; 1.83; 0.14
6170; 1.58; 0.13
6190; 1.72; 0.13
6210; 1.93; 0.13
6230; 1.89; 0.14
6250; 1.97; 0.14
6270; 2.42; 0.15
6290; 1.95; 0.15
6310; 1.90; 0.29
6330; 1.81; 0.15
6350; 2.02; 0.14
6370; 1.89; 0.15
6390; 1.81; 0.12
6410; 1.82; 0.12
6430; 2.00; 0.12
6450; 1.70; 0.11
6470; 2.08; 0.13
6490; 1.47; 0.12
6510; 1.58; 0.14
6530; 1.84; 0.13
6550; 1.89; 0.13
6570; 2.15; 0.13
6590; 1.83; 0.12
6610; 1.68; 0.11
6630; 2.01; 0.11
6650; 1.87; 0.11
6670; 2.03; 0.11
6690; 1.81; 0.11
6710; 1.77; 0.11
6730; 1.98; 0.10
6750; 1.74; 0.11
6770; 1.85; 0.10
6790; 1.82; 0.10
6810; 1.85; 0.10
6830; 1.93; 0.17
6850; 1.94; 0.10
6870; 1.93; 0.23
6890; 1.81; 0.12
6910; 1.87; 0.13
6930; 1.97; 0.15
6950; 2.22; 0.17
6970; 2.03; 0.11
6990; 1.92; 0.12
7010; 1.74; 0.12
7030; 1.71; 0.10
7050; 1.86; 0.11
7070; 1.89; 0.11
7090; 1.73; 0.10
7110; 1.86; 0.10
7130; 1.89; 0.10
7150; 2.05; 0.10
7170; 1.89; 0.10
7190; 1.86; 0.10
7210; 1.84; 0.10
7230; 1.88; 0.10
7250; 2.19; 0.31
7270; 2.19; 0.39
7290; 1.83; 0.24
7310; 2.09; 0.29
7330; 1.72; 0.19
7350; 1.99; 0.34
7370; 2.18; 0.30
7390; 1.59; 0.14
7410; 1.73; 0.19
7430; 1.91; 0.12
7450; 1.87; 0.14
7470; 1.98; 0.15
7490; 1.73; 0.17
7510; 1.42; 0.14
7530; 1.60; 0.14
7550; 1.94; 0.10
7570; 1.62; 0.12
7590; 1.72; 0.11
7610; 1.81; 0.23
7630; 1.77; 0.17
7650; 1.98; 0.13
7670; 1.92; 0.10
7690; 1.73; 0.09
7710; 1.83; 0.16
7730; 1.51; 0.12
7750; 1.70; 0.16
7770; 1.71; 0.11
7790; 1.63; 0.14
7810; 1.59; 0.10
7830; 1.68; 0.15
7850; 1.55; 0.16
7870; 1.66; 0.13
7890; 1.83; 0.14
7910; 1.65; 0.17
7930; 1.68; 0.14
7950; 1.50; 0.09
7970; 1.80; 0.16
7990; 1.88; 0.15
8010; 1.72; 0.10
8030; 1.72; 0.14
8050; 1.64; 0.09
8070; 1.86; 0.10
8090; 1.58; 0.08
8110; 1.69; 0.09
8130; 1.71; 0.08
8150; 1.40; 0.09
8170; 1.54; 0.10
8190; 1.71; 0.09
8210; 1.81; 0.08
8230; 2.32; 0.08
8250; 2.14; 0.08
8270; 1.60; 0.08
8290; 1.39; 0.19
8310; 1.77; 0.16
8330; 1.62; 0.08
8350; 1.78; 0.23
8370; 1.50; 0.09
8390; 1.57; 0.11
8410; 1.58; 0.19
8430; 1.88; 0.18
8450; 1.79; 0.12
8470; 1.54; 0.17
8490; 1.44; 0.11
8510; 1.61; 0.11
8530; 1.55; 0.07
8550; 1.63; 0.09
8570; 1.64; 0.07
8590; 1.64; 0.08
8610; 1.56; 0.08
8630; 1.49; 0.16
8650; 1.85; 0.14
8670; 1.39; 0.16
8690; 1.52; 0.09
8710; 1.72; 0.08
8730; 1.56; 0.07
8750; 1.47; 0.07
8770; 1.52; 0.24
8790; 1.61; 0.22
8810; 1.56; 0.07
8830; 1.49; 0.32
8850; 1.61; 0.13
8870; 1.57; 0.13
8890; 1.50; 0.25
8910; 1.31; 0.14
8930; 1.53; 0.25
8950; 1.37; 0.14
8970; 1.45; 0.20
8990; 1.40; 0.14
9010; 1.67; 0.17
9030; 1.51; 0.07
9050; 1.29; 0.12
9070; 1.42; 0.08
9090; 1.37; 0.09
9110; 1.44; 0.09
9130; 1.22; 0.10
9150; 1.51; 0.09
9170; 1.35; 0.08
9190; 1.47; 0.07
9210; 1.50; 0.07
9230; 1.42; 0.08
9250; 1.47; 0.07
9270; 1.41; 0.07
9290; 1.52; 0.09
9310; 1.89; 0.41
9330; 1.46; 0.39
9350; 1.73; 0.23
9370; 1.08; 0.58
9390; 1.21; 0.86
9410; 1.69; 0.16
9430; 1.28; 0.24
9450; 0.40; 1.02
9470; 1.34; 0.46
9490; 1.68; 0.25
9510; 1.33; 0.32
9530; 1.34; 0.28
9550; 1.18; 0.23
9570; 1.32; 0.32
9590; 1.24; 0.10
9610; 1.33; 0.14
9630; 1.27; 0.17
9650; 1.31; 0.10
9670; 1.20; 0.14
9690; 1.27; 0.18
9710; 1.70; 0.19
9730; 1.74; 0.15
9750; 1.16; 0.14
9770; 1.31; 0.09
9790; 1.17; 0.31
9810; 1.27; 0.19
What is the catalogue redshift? 0.25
